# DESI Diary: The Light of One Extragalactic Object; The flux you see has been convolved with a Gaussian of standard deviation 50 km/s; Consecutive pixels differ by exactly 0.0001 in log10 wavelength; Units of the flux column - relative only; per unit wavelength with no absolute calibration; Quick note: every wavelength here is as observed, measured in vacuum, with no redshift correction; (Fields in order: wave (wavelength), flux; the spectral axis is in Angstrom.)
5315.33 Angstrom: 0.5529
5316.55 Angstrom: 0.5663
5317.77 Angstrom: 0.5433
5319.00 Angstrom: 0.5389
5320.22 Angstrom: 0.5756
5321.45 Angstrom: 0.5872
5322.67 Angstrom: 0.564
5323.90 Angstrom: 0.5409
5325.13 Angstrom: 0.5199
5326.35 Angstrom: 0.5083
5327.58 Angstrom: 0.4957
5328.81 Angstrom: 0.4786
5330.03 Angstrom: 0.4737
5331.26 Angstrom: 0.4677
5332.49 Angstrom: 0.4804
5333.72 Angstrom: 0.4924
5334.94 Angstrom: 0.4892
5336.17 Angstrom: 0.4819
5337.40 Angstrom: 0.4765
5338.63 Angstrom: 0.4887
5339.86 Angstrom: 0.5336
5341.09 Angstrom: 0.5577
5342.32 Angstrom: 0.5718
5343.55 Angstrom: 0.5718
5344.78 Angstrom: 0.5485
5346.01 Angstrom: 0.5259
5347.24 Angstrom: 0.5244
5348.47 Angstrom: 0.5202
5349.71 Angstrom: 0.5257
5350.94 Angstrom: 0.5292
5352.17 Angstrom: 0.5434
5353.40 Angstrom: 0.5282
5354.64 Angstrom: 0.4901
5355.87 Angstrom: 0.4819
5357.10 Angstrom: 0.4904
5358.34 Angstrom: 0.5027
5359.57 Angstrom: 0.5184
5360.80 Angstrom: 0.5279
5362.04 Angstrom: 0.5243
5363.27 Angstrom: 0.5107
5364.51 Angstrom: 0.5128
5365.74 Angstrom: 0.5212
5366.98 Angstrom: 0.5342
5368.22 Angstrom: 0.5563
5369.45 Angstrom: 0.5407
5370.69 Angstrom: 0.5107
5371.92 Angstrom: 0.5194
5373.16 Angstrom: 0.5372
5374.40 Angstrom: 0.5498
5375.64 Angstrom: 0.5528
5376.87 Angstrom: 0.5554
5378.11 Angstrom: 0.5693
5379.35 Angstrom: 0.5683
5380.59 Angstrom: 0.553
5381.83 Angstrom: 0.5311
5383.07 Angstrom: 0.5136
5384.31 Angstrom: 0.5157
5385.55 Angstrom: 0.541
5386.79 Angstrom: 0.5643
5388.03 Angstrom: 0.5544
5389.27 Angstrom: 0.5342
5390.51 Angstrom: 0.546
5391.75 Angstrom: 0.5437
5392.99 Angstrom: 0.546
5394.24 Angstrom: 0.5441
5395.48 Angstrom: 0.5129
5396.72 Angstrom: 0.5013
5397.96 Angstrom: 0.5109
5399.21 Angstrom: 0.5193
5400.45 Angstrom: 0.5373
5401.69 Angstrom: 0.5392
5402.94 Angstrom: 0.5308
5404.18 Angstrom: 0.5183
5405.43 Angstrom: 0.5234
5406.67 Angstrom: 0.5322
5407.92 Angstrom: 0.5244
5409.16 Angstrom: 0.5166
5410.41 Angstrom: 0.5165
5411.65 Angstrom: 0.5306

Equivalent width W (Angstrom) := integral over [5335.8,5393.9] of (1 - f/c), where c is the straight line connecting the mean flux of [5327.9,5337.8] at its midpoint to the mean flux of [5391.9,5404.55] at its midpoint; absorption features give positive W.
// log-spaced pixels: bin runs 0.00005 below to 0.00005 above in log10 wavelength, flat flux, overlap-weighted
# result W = -3.2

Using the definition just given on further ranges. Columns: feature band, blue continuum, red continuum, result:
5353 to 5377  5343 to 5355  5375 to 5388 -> 0.73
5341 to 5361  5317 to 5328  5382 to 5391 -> 0.54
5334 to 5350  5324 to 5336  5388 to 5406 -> -0.81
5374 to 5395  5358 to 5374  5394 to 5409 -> -0.85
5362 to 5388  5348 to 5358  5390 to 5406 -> -0.87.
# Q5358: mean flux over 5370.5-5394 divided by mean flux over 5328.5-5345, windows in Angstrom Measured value 1.07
